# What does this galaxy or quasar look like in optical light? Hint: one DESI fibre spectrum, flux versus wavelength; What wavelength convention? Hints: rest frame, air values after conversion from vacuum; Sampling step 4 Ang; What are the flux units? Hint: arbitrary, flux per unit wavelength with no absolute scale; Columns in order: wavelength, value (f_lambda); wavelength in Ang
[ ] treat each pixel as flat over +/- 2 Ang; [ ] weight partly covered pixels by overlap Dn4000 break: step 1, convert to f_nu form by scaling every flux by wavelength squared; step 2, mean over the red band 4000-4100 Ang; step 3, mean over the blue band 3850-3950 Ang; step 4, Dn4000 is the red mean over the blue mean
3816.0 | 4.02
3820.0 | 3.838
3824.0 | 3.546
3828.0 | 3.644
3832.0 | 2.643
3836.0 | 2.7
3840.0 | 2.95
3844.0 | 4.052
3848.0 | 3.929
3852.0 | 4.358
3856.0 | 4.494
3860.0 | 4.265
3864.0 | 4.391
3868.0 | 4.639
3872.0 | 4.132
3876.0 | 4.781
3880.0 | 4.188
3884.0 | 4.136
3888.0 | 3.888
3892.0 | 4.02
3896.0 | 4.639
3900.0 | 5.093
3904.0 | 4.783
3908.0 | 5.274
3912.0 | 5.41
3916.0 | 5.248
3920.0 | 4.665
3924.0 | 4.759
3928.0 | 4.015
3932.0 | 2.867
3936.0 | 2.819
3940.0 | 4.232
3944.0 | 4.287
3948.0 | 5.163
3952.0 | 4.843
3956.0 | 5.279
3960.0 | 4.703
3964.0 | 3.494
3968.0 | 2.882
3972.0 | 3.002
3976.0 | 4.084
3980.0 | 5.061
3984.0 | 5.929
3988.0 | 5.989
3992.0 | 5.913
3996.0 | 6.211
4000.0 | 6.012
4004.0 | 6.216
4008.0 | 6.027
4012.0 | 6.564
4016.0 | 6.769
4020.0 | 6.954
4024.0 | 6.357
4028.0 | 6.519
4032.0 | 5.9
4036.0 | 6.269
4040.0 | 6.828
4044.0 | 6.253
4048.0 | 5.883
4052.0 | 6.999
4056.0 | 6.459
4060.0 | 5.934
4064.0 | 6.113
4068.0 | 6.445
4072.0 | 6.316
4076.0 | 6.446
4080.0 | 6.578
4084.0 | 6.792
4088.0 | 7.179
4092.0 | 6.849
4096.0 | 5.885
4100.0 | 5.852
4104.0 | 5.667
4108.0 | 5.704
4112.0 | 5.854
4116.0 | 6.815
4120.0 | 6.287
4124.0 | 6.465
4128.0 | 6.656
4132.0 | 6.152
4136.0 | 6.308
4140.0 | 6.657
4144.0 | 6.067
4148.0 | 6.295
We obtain 1.57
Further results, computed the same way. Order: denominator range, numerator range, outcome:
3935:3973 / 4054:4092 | 1.67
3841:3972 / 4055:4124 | 1.59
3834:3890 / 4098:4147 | 1.74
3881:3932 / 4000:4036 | 1.47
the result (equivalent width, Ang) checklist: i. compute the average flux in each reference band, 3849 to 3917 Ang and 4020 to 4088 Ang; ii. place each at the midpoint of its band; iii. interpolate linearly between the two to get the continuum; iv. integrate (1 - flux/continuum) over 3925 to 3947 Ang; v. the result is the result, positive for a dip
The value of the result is 5.9 Ang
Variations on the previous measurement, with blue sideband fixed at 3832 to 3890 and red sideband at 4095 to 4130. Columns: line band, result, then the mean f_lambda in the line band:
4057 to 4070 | -1.05 Ang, 6.19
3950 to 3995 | 2.53 Ang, 4.69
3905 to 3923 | -2.61 Ang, 5.11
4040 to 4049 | -1.12 Ang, 6.26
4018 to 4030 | -2.71 Ang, 6.61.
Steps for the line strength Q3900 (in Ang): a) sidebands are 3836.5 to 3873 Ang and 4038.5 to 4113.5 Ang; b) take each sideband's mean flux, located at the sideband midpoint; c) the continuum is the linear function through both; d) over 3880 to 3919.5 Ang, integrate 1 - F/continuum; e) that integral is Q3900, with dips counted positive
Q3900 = -1.3 Ang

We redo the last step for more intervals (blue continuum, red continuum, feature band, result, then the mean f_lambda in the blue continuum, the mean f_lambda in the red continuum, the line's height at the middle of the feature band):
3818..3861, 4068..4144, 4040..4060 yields -2.10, 3.66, 6.35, 5.79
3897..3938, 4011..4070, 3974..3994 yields 0.53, 4.5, 6.41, 5.53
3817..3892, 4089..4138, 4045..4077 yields -3.10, 3.92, 6.23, 5.76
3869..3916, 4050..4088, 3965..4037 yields 1.61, 4.61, 6.49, 5.77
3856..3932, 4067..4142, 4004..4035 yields -4.42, 4.53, 6.36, 5.62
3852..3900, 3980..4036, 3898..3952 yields 5.38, 4.36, 6.22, 5.05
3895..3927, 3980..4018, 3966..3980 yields 5.37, 4.96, 6.12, 5.78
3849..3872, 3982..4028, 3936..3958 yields 3.75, 4.38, 6.28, 5.52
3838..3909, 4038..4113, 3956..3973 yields 4.74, 4.32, 6.32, 5.22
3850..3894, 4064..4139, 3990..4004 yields -1.69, 4.3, 6.35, 5.41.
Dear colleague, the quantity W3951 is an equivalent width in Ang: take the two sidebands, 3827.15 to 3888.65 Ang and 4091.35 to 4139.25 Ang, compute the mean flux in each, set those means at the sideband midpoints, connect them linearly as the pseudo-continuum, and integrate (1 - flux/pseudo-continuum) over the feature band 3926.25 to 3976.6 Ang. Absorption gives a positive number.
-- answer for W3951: 8.4 Ang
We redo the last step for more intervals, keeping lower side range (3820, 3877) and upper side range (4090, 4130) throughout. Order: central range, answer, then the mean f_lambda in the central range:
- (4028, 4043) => -2.2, 6.35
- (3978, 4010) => -4.6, 5.92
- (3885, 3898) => 0.2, 4.18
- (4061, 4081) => -1.7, 6.35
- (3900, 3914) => -2.4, 5.15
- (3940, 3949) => 0.3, 4.57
